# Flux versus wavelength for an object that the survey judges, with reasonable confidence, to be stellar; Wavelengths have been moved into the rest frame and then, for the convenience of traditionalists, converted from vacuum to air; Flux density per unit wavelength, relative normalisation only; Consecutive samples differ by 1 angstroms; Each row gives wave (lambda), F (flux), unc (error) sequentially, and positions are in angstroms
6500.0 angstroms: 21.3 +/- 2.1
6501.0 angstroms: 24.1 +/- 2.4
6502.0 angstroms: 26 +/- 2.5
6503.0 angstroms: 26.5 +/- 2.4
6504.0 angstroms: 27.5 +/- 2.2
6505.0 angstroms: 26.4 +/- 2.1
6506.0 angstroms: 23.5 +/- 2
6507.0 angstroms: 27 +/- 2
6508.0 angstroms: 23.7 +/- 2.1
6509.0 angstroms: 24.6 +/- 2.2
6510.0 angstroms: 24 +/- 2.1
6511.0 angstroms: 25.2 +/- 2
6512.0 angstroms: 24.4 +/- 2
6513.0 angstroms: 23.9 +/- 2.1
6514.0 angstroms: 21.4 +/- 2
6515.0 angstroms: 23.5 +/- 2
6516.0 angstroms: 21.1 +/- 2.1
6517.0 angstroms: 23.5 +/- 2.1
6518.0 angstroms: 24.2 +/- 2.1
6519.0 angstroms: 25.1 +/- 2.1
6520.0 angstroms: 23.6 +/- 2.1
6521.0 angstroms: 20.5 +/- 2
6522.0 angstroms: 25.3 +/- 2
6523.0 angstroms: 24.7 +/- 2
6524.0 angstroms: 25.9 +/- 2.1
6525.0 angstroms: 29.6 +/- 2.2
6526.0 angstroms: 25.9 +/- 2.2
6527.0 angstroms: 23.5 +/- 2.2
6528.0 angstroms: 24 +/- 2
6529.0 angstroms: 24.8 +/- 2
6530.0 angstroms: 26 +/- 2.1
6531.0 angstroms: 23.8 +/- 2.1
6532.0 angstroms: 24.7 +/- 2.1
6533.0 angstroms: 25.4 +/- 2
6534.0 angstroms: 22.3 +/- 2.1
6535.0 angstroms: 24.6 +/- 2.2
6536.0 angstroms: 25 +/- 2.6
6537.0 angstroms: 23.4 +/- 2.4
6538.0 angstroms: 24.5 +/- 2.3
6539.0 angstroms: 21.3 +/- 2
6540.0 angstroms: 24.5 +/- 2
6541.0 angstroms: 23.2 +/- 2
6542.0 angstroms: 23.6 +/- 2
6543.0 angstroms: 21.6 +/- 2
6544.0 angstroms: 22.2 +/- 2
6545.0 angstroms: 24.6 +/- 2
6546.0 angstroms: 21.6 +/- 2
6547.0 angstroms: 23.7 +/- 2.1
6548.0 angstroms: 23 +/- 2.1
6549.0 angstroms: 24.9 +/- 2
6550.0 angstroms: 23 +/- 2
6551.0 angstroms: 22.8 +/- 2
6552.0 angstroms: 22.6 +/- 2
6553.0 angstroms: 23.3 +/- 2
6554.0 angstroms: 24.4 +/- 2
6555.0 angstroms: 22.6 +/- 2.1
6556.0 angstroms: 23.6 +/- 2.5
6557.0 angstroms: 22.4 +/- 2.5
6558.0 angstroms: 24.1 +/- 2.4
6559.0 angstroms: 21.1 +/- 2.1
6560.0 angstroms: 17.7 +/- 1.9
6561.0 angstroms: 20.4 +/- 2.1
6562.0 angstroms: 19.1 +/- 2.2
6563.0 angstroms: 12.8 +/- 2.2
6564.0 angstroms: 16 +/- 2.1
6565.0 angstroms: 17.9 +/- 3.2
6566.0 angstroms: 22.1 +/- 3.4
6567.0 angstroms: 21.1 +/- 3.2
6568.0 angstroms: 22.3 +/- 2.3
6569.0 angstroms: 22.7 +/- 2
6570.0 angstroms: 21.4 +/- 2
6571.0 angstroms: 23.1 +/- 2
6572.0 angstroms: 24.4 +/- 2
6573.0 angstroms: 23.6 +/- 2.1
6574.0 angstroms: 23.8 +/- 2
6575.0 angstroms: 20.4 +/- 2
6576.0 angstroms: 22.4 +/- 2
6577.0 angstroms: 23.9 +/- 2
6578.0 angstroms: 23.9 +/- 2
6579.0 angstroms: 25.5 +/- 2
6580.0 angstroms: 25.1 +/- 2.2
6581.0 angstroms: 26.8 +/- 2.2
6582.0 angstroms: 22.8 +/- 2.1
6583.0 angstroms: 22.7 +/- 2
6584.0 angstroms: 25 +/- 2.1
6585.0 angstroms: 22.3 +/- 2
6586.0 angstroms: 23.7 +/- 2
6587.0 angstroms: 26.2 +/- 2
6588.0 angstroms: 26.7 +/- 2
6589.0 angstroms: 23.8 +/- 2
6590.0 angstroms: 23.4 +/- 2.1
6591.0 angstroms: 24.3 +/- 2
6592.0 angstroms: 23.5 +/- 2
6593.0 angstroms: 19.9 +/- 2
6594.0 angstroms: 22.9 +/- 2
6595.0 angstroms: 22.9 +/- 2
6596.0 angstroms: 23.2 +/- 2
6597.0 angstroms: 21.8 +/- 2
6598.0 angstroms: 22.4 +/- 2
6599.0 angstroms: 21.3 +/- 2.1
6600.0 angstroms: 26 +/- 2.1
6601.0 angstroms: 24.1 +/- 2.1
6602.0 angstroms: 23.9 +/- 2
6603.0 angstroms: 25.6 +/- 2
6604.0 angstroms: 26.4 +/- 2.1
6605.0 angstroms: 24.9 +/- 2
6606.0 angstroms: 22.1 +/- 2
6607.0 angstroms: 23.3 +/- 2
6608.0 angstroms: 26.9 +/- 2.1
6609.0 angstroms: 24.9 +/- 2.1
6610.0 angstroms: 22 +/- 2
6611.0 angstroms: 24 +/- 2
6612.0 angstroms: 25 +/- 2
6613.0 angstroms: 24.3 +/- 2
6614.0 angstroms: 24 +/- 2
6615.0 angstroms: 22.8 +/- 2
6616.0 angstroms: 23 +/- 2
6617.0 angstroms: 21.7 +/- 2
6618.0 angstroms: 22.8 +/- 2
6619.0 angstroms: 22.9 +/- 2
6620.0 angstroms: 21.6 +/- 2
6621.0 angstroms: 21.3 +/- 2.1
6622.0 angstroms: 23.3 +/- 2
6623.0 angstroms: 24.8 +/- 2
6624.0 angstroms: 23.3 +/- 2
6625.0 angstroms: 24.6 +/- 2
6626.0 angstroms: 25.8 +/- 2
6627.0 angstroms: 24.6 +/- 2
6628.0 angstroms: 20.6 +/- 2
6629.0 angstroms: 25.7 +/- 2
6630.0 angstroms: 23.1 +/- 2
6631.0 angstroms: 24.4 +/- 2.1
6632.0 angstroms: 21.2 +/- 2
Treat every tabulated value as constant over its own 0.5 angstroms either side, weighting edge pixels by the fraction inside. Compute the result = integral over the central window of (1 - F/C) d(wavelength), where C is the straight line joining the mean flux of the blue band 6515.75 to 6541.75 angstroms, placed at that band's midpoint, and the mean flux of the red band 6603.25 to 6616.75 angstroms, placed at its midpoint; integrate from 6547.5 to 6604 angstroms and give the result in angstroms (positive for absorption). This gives 3.3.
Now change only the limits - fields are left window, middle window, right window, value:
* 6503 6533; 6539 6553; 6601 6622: 0.69 angstroms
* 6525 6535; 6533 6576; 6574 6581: 3.57 angstroms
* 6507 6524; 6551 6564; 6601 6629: 1.51 angstroms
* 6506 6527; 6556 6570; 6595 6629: 2.23 angstroms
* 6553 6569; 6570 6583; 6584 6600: -0.98 angstroms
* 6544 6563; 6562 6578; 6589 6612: 1.08 angstroms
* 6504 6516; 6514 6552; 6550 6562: -1.02 angstroms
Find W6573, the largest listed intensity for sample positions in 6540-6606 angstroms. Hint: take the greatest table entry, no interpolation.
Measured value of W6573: 26.8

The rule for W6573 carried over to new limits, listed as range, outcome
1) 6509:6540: 29.6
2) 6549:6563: 24.9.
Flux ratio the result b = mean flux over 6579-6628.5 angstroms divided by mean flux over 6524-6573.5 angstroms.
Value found 1.04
